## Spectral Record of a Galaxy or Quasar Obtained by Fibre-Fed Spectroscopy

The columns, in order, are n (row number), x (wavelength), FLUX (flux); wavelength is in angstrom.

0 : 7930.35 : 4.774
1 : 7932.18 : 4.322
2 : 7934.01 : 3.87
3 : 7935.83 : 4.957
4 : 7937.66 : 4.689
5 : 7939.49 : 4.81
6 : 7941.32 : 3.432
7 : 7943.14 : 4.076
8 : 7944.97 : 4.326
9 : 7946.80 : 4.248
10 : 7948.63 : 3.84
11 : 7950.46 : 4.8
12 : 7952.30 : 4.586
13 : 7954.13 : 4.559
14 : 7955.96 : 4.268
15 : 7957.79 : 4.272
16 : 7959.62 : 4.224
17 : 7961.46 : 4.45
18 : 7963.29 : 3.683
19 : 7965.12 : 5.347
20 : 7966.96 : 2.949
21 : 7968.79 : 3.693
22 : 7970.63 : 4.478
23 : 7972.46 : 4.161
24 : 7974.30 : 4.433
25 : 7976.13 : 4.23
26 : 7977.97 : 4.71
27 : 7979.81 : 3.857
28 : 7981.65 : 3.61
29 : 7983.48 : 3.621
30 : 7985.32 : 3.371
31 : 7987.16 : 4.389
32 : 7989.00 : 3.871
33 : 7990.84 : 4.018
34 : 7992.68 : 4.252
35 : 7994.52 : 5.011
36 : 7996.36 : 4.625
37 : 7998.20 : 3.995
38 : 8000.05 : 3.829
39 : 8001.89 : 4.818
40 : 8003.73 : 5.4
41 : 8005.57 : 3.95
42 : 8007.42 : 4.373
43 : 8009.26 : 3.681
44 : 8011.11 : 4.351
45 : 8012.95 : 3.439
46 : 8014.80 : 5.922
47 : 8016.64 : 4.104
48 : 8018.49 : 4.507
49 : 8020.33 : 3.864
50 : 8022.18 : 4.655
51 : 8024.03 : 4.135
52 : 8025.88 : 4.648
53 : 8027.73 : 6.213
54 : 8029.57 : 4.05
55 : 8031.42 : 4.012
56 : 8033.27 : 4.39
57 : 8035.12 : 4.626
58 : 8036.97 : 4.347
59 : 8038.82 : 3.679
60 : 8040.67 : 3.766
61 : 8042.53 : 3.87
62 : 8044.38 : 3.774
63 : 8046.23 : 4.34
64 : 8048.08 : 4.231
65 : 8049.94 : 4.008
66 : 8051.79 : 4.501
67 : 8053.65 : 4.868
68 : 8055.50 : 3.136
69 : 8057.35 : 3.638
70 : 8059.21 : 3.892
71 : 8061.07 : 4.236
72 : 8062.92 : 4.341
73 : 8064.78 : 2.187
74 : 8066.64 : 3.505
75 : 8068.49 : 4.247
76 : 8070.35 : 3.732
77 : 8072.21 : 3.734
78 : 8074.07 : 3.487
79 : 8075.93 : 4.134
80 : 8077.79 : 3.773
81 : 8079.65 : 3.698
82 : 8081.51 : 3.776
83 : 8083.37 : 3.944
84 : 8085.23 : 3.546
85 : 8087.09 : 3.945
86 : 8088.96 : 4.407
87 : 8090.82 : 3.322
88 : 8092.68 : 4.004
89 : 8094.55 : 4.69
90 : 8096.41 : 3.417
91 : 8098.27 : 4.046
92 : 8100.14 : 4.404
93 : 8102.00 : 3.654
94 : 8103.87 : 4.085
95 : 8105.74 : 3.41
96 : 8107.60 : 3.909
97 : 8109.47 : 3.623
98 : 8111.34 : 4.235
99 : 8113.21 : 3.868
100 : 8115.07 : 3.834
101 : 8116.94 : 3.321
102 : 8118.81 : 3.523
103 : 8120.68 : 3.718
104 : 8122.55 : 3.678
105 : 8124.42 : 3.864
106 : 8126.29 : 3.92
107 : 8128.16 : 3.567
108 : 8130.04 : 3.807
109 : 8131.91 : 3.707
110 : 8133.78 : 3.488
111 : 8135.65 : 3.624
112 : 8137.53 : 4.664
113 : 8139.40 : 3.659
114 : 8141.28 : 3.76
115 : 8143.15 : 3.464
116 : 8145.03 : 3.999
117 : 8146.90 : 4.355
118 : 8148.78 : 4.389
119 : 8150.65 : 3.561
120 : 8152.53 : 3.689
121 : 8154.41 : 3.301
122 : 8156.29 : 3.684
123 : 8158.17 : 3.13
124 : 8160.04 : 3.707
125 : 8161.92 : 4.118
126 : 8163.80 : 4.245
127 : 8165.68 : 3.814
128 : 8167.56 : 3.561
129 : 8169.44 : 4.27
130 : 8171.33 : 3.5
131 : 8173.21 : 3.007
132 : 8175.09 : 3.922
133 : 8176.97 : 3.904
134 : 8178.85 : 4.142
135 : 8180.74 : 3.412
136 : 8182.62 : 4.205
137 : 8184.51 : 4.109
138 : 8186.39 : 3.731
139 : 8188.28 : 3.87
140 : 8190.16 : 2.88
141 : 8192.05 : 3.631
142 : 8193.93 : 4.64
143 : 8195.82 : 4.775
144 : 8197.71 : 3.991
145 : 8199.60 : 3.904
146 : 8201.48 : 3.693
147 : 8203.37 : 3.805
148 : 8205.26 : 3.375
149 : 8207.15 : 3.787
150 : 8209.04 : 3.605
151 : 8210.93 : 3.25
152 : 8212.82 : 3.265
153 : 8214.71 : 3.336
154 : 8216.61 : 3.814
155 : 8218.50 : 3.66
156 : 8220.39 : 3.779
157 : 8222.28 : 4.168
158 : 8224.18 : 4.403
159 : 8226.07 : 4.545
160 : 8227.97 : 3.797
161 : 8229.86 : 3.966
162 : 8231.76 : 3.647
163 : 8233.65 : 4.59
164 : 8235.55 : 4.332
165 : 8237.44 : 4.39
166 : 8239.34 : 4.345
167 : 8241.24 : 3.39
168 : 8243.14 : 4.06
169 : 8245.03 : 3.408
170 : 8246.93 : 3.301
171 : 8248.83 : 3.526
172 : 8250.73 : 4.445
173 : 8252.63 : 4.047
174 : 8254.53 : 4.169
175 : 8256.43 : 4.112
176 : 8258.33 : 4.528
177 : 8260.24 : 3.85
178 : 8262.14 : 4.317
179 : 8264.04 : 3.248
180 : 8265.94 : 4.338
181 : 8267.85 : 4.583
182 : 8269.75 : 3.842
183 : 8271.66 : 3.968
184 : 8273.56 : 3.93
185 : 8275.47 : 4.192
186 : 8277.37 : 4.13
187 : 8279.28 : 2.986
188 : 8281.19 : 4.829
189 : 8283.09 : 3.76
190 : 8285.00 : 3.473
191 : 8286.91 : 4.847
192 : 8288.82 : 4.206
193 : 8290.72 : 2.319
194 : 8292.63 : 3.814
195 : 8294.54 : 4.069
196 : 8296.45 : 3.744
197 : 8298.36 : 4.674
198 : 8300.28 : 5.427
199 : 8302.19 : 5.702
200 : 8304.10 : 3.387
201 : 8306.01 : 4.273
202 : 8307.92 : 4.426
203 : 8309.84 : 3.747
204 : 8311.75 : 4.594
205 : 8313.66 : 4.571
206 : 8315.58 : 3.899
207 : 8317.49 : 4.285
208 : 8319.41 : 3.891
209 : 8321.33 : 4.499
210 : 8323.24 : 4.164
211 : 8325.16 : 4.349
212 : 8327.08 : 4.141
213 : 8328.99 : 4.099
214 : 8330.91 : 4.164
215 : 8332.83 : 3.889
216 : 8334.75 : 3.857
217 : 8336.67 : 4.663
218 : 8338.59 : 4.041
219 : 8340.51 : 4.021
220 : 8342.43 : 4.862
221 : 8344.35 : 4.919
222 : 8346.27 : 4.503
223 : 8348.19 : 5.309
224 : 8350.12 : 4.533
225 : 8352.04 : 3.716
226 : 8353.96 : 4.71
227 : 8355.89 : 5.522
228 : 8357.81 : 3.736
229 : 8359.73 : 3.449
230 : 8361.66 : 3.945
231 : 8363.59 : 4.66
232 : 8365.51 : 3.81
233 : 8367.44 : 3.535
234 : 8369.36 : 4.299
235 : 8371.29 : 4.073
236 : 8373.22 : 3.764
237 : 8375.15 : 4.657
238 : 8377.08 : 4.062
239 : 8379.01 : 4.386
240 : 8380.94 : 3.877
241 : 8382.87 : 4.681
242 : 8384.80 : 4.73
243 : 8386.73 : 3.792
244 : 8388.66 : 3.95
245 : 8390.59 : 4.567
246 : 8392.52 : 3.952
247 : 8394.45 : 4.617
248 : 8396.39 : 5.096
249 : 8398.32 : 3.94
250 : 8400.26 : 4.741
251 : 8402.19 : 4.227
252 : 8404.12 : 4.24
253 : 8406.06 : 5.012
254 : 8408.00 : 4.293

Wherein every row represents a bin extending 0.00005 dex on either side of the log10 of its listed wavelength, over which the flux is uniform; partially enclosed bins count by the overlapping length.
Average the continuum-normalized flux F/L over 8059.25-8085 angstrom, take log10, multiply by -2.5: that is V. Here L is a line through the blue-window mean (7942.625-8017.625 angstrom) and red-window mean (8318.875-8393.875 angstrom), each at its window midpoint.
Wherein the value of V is 0.13 mag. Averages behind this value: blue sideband 4.24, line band 3.75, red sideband 4.25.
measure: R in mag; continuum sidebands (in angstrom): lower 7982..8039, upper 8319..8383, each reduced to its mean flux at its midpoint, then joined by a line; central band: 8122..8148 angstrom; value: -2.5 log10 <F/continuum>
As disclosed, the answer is 0.13 mag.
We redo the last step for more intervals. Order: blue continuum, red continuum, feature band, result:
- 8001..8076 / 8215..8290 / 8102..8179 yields 0.09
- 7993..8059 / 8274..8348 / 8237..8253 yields 0.10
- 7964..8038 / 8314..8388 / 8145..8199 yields 0.12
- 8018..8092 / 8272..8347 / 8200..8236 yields 0.08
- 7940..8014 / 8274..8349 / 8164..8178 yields 0.13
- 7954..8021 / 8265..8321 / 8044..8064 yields 0.03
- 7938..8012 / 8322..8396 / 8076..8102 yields 0.08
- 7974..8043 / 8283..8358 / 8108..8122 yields 0.15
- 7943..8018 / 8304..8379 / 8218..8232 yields 0.06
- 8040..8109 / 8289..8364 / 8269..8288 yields 0.05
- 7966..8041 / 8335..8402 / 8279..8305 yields 0.05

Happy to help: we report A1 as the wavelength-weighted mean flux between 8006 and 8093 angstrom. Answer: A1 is 4.06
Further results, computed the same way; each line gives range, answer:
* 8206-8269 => 3.94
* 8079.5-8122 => 3.84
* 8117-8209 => 3.8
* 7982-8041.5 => 4.3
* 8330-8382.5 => 4.26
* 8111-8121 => 3.72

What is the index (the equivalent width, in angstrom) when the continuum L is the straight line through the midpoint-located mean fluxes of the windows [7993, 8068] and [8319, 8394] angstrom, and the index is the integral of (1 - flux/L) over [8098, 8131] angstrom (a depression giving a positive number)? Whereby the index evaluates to 3.4 angstrom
